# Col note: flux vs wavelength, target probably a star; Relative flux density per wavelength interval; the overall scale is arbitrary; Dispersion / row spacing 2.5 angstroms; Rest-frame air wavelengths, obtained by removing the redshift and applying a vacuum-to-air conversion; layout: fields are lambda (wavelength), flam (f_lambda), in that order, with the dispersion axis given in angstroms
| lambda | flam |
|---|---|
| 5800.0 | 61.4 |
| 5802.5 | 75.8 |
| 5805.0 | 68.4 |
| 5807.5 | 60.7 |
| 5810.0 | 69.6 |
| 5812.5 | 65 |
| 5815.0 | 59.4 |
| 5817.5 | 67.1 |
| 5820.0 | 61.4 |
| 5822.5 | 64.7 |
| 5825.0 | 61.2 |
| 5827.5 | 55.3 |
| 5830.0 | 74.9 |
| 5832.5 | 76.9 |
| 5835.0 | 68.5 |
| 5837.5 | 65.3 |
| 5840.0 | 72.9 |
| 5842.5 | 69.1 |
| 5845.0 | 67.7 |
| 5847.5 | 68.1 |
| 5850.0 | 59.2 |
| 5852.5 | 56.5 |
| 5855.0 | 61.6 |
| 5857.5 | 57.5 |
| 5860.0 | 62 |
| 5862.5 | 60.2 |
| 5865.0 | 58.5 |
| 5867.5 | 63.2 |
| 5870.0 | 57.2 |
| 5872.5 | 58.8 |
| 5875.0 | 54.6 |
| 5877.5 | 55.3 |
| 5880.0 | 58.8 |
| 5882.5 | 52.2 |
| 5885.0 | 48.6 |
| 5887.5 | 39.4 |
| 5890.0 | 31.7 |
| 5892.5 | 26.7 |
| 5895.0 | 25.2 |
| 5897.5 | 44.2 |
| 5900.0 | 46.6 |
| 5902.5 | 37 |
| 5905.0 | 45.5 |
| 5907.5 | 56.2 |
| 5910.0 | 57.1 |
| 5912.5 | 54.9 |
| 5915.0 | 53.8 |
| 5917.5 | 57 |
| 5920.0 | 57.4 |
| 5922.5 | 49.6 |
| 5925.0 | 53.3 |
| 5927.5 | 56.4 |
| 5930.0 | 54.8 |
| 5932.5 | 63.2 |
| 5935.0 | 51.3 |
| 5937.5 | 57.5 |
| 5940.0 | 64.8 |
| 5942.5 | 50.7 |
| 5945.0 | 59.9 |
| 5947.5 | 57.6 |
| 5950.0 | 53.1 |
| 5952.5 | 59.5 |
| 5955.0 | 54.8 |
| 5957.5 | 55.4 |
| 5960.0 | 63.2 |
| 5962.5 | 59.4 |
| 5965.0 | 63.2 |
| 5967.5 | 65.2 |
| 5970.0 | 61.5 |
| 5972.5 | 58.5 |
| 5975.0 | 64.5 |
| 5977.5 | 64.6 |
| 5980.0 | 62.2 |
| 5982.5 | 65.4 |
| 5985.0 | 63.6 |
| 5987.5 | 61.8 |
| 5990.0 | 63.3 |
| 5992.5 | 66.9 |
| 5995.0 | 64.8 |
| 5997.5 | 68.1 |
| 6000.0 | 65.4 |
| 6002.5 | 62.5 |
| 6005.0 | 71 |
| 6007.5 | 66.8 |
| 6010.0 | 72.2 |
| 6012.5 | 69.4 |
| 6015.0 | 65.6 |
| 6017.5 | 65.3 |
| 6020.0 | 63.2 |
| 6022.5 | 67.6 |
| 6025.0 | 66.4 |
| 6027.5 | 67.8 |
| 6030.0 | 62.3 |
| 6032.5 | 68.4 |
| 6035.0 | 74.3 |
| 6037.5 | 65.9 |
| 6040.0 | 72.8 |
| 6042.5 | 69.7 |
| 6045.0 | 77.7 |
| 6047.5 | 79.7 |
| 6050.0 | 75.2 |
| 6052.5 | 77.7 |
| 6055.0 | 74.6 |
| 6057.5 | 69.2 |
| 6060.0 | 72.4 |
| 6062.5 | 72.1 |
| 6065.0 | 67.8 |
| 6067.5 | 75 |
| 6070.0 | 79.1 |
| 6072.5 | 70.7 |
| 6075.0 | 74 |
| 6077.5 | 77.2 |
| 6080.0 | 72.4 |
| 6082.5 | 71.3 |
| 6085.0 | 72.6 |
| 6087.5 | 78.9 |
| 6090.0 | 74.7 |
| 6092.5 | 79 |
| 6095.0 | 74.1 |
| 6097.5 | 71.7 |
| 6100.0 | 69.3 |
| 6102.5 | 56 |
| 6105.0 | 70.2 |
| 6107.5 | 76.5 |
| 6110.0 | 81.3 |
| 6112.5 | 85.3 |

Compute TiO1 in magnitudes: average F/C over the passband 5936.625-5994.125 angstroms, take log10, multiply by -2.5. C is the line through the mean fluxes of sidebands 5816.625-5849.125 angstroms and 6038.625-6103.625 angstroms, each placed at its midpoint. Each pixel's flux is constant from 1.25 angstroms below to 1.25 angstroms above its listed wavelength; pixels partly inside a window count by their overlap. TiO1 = 0.16 mag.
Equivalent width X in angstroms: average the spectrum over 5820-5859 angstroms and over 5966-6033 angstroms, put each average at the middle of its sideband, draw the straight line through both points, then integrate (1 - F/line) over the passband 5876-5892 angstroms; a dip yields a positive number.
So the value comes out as 4.52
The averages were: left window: 65.1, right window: 65.3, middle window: 46.8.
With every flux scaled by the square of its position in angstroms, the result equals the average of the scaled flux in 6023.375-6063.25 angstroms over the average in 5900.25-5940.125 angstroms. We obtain 1.4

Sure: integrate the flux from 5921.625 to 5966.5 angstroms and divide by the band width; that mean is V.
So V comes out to 57.2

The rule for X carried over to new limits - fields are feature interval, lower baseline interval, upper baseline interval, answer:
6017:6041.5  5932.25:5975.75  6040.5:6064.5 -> 1.0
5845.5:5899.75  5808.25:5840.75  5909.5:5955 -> 8.3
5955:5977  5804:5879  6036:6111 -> 2.4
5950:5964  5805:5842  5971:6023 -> 1.6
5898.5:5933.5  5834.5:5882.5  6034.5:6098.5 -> 6.5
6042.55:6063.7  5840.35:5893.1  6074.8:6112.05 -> -1.2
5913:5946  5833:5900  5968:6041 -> 2.3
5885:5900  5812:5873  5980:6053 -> 6.7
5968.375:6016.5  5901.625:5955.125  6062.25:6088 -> -1.6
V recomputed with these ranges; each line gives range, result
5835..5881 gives 61.7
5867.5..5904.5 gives 46.1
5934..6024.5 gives 62.6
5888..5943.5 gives 49.6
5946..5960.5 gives 57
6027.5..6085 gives 72.6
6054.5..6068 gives 71.5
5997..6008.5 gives 66.7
